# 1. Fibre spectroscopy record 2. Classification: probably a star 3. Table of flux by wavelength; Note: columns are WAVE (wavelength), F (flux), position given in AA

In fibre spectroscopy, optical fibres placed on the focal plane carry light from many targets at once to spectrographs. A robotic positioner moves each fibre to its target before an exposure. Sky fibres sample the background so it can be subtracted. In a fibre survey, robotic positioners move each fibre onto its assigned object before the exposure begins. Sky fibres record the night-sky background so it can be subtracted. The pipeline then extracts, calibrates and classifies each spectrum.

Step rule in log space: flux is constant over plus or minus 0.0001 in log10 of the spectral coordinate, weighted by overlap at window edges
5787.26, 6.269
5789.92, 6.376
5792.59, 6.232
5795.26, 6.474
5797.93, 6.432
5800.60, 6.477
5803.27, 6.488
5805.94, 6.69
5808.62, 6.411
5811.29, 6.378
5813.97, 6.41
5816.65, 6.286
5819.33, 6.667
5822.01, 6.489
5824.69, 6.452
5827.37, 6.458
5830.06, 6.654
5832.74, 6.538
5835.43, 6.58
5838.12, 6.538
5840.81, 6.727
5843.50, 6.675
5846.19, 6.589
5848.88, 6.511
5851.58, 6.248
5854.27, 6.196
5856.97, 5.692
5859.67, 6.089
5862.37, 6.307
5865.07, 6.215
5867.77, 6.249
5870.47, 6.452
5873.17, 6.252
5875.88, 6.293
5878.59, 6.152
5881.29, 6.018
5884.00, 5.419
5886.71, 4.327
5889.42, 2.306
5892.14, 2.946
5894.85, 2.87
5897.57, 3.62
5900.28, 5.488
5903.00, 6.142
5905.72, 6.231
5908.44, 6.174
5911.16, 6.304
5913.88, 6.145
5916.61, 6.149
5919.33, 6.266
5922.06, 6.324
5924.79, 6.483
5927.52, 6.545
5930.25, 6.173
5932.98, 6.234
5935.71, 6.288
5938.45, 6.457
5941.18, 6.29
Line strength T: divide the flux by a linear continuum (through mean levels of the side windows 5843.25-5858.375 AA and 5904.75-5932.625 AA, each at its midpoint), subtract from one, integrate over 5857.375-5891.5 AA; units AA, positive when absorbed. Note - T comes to 3.6 AA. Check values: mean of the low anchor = 6.29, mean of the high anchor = 6.28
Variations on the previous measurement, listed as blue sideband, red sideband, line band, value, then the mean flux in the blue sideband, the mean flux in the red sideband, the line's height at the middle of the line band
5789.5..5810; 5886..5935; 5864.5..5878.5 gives -1.2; 6.45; 5.4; 5.77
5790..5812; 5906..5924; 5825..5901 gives 7.2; 6.45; 6.23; 6.33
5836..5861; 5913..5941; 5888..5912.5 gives 6.4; 6.37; 6.31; 6.33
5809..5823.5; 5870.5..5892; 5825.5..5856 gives -2.7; 6.44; 5.19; 5.97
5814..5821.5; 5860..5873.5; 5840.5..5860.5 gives 0.1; 6.46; 6.29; 6.35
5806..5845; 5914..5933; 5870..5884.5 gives 0.7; 6.52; 6.3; 6.41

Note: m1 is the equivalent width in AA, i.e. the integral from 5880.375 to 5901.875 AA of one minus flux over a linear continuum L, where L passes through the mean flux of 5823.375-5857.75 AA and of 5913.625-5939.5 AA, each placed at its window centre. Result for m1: 7.6 AA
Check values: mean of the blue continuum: 6.46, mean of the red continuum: 6.31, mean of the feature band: 4.11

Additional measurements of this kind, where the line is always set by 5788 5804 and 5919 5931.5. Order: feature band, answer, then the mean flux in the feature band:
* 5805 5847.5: -0.90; 6.53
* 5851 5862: 0.55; 6.06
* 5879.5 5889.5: 2.36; 4.88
